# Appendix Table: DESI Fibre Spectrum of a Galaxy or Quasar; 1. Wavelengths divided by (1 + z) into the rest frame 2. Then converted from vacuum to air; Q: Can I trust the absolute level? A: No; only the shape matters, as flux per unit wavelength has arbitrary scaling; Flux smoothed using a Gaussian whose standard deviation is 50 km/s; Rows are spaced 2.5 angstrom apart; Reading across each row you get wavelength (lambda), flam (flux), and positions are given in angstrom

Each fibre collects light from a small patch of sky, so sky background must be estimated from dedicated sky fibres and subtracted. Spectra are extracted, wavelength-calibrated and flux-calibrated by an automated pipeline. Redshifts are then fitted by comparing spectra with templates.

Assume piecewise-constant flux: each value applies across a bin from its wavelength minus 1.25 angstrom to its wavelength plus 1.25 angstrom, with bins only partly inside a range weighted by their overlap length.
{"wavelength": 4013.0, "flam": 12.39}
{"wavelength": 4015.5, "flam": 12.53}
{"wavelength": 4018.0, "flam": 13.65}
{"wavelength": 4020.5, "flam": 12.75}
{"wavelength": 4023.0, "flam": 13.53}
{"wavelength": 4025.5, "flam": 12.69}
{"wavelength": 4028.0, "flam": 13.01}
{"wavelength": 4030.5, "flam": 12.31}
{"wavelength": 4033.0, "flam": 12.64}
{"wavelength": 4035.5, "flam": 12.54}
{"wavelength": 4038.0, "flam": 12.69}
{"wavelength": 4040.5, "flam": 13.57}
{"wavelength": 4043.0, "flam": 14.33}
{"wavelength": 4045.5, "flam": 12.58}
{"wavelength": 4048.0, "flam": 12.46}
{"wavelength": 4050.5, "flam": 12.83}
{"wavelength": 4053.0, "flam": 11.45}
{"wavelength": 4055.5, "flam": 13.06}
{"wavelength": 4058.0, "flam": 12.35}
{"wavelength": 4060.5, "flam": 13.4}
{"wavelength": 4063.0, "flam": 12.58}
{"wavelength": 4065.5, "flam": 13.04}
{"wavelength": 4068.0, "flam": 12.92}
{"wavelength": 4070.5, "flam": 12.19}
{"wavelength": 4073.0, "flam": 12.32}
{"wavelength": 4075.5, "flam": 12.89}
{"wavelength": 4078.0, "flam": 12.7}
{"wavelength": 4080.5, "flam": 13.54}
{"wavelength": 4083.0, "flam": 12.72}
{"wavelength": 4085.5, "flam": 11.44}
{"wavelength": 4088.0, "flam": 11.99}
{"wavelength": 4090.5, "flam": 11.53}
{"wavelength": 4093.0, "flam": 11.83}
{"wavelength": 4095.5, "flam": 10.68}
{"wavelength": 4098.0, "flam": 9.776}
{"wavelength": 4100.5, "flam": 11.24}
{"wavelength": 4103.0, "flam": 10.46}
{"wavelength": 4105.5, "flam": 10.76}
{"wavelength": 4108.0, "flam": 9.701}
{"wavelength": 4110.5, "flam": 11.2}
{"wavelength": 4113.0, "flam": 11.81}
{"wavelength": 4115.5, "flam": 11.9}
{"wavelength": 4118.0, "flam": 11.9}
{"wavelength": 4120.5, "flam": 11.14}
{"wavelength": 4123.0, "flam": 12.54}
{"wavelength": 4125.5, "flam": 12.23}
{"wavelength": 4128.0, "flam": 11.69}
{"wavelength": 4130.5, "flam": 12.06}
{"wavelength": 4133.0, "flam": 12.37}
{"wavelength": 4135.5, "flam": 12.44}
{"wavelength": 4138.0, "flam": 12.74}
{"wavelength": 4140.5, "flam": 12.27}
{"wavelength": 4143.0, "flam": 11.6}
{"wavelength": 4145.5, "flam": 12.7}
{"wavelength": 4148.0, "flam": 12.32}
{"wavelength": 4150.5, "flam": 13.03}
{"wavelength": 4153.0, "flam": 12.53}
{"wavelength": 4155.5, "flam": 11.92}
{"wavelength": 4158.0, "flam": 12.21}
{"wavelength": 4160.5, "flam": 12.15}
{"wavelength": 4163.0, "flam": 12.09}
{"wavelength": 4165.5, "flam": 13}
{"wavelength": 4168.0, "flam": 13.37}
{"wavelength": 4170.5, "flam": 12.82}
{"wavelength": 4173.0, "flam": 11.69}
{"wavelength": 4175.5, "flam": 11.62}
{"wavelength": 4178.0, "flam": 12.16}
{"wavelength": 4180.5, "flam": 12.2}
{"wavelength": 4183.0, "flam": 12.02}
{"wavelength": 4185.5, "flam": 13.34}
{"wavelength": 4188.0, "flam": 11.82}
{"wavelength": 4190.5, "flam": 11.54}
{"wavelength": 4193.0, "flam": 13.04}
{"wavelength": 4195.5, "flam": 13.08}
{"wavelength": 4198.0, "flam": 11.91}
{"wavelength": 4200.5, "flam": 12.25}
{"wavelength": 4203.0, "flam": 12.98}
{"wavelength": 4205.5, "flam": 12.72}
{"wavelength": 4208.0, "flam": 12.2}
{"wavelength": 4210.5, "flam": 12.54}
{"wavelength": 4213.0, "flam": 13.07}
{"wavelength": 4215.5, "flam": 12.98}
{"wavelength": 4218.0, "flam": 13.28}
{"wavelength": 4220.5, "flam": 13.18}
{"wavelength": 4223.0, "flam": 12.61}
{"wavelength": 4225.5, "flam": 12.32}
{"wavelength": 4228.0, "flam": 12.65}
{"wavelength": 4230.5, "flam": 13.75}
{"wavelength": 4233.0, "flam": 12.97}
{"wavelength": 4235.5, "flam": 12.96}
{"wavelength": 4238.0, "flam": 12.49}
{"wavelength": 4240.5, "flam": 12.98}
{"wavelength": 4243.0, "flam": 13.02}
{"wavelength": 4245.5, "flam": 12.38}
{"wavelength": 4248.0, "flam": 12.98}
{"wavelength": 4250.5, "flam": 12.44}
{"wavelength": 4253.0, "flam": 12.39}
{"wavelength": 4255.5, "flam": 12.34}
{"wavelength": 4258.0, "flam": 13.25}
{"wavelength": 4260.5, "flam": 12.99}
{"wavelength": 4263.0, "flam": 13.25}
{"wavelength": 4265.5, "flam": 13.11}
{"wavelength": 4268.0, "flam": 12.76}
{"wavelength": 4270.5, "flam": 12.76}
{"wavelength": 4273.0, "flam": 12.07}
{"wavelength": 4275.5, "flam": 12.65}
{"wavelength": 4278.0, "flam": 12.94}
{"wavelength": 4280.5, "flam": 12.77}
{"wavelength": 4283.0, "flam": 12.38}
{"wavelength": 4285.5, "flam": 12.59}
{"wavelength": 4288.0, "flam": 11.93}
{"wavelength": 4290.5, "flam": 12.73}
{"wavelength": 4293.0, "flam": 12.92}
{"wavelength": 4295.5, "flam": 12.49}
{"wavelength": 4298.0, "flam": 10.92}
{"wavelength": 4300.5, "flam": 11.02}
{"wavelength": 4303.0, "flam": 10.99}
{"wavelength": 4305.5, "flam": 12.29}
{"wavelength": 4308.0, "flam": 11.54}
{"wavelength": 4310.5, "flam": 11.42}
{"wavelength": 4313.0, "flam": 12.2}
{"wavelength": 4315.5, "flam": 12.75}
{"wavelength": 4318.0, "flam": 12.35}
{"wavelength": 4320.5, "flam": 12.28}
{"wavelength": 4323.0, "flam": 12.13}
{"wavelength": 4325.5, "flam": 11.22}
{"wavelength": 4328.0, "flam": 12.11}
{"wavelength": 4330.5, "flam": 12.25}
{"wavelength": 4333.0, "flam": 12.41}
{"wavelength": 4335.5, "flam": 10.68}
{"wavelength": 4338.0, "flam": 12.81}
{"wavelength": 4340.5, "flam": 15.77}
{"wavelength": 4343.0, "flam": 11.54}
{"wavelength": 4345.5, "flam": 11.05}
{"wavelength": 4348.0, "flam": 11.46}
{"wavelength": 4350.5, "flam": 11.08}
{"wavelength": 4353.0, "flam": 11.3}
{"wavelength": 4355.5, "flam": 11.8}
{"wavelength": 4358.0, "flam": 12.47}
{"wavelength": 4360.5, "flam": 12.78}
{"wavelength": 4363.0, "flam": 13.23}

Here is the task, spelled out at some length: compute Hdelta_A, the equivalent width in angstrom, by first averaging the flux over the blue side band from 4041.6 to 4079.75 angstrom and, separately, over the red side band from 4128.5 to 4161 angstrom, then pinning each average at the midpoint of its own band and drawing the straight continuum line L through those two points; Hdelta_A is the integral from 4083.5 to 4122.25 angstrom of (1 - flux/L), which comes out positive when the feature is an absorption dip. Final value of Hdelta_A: 4.1 angstrom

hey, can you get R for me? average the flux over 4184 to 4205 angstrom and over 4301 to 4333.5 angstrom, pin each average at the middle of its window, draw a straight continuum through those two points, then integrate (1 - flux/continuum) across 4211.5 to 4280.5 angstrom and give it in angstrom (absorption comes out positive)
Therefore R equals -3.2 angstrom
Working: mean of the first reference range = 12.5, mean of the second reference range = 12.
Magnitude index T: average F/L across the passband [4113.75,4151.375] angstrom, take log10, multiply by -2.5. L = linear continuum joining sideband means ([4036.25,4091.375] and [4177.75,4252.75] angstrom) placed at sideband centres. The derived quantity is 0.042 mag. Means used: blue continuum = 12.7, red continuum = 12.7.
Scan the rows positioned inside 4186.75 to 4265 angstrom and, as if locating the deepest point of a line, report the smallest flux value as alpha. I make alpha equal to 11.54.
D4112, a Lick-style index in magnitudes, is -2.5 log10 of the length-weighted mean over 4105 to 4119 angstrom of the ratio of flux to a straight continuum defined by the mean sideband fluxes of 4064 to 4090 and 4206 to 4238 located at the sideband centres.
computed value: 0.127 mag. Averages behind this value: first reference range 12.5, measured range 11.2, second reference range 12.9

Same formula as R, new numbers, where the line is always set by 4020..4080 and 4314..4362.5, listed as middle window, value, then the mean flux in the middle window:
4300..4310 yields 0.6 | 11.5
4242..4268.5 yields -1.0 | 12.8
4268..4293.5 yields -0.6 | 12.6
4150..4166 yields 0.2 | 12.4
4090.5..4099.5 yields 1.3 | 10.9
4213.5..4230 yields -0.6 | 12.9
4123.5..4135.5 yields 0.4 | 12.2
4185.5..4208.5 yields 0.0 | 12.5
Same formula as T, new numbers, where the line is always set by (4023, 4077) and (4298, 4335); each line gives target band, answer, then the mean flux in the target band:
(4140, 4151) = 0.009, 12.3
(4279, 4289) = -0.041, 12.4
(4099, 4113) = 0.170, 10.8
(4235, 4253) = -0.053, 12.7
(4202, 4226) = -0.051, 12.8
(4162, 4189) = -0.003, 12.4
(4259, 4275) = -0.069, 12.8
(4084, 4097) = 0.104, 11.5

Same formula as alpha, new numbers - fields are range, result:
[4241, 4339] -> 10.68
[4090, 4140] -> 9.701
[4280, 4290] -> 11.93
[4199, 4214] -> 12.2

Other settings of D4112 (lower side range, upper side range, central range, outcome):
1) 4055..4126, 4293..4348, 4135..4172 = -0.05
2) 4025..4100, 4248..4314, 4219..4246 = -0.04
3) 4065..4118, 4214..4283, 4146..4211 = -0.01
